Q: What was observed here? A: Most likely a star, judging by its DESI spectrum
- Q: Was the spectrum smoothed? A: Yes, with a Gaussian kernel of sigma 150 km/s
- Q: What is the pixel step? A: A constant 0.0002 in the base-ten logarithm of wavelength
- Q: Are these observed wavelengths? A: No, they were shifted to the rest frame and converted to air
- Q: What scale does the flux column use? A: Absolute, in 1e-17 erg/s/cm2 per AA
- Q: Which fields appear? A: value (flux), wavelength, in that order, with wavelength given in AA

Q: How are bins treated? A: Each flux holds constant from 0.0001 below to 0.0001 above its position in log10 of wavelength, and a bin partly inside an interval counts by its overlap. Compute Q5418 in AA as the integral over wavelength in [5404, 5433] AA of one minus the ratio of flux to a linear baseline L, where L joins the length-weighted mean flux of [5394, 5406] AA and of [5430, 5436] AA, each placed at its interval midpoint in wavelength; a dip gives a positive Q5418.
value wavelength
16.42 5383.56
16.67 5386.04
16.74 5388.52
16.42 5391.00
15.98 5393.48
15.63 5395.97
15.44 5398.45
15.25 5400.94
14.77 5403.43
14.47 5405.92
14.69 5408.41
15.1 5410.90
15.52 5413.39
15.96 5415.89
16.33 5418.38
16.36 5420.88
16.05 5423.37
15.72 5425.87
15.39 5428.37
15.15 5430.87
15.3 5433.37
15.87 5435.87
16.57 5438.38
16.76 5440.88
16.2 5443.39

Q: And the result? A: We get -0.3 AA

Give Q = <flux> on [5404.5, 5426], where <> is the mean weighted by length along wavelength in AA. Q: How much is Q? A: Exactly 15.6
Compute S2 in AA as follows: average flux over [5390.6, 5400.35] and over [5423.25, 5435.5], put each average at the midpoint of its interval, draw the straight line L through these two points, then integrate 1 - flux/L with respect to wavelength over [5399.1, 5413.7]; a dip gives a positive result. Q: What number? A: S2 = 0.7 AA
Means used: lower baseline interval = 15.8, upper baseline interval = 15.5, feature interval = 14.9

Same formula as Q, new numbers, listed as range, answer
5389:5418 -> 15.4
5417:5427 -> 16.1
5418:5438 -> 15.8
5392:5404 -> 15.5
